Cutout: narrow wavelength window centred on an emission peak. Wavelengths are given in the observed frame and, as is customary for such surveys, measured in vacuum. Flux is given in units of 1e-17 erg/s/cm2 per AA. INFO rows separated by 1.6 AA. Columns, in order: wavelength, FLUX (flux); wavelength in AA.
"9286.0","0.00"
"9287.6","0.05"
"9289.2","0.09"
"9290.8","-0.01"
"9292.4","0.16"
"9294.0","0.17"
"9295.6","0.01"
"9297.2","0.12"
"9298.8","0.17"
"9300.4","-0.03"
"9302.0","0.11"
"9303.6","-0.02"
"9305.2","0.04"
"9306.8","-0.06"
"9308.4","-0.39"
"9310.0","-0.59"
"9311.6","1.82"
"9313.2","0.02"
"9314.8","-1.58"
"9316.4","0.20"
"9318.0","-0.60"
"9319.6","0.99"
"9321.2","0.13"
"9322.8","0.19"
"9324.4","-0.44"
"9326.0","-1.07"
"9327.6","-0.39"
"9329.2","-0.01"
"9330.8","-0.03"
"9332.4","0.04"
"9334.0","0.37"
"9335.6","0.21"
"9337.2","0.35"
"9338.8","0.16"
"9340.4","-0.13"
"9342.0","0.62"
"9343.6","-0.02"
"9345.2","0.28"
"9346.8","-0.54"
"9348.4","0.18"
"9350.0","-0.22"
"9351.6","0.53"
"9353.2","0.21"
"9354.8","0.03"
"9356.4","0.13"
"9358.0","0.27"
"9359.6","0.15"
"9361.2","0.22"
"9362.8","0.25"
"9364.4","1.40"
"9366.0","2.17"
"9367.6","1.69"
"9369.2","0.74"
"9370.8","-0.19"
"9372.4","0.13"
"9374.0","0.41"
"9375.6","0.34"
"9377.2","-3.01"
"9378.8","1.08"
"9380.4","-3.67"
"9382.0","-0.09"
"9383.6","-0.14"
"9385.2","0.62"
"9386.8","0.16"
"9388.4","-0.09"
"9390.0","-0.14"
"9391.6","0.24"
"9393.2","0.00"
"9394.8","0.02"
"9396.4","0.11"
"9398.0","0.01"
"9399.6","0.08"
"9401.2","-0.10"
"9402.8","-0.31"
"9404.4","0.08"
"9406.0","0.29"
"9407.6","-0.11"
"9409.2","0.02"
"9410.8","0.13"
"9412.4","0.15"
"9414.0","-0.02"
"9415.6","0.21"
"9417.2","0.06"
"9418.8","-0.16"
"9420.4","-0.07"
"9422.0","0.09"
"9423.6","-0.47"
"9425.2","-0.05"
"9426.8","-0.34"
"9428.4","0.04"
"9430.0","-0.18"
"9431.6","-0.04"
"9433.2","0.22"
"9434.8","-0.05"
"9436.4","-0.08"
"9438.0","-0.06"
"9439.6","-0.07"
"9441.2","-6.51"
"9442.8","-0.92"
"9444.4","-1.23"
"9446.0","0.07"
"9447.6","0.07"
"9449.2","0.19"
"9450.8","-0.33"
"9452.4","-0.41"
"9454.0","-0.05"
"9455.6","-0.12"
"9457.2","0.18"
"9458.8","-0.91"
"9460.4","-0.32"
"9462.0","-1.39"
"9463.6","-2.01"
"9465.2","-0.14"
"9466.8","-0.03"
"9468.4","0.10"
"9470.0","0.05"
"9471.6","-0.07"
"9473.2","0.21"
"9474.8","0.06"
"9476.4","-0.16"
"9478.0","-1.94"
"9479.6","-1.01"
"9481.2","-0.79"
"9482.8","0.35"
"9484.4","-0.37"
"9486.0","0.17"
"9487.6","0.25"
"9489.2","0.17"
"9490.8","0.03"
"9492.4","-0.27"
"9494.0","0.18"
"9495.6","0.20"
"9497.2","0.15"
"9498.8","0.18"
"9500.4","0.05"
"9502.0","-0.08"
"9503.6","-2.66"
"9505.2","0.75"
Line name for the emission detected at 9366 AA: [O III] 5007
